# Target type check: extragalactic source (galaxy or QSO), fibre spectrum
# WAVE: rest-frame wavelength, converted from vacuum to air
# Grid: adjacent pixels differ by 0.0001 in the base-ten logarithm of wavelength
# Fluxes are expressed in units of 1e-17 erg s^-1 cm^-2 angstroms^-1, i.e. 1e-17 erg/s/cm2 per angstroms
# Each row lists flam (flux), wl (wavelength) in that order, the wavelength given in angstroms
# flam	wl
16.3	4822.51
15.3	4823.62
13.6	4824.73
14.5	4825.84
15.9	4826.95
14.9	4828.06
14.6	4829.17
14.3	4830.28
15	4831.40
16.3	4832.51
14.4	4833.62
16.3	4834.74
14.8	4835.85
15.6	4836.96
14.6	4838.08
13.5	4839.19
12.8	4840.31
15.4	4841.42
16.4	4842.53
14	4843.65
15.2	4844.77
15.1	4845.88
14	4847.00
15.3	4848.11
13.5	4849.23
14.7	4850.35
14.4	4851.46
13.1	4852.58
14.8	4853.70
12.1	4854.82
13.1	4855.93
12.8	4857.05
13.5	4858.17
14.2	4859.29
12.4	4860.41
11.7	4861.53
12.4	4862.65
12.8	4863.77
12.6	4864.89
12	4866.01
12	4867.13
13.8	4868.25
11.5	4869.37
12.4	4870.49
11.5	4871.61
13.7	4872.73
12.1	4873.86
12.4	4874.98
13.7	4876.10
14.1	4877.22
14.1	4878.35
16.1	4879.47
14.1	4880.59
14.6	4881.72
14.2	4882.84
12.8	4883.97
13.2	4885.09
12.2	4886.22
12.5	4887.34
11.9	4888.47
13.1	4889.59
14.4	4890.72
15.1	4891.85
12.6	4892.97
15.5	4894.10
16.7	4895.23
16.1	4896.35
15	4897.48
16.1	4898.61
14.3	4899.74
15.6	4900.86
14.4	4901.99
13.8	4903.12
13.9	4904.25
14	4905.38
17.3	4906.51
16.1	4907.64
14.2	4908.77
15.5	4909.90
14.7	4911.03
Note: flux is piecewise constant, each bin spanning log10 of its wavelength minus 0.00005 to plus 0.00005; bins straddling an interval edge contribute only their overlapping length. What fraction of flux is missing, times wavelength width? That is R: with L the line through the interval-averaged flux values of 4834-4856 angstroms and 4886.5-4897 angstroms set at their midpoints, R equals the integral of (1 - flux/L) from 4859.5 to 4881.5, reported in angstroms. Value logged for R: 2.06 angstroms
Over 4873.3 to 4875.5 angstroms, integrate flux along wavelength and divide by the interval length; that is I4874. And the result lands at 12.3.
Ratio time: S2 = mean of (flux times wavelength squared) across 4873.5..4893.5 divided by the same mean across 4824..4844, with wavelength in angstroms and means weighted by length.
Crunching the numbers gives 0.9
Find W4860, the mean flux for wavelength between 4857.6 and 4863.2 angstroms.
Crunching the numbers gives 12.8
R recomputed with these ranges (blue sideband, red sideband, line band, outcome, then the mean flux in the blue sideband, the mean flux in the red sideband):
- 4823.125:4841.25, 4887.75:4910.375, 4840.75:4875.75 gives 3.3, 14.8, 14.8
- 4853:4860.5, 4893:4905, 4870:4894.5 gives 1.5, 13.3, 15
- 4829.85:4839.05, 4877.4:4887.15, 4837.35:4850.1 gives 0.3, 15.1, 13.9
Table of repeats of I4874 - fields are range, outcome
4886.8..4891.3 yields 13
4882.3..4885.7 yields 13.4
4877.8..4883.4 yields 14.6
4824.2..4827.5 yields 14.7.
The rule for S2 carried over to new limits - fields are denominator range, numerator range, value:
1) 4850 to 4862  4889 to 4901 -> 1.14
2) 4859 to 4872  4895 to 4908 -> 1.24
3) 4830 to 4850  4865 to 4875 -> 0.85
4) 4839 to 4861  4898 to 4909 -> 1.09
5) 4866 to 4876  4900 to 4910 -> 1.22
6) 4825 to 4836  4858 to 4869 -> 0.85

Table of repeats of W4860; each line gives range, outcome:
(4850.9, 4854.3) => 14.1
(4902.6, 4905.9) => 13.9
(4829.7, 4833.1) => 15.2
